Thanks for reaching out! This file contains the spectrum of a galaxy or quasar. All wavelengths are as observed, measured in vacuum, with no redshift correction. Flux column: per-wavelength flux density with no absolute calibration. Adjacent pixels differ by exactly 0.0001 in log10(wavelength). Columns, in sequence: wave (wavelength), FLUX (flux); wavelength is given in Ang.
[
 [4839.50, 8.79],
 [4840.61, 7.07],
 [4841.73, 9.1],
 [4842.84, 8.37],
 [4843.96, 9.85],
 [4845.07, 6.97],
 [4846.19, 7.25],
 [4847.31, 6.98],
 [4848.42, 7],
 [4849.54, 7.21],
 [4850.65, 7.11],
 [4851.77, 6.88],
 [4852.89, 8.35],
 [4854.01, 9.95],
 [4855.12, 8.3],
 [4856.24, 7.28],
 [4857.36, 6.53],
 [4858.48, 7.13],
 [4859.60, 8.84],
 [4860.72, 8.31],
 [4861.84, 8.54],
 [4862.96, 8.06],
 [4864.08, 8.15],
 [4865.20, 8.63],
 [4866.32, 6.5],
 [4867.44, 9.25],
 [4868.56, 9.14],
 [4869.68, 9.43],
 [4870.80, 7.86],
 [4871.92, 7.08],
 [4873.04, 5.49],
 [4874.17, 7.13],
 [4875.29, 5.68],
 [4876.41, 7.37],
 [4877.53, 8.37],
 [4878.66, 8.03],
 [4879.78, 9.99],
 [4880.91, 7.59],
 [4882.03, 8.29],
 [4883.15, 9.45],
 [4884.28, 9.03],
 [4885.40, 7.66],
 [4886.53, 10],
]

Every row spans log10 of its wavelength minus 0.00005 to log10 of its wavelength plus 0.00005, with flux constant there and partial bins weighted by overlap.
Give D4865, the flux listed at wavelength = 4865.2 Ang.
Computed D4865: 8.63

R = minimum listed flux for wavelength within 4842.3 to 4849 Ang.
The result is 6.97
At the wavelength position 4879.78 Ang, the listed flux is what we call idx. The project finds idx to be 9.99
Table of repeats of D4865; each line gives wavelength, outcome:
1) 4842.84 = 8.37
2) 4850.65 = 7.11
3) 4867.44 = 9.25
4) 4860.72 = 8.31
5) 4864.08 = 8.15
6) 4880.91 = 7.59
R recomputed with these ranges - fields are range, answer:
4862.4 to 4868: 6.5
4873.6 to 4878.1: 5.68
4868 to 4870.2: 9.14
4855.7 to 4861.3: 6.53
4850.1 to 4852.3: 6.88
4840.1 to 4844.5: 7.07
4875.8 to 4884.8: 7.37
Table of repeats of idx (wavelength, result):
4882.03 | 8.29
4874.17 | 7.13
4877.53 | 8.37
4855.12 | 8.3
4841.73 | 9.1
